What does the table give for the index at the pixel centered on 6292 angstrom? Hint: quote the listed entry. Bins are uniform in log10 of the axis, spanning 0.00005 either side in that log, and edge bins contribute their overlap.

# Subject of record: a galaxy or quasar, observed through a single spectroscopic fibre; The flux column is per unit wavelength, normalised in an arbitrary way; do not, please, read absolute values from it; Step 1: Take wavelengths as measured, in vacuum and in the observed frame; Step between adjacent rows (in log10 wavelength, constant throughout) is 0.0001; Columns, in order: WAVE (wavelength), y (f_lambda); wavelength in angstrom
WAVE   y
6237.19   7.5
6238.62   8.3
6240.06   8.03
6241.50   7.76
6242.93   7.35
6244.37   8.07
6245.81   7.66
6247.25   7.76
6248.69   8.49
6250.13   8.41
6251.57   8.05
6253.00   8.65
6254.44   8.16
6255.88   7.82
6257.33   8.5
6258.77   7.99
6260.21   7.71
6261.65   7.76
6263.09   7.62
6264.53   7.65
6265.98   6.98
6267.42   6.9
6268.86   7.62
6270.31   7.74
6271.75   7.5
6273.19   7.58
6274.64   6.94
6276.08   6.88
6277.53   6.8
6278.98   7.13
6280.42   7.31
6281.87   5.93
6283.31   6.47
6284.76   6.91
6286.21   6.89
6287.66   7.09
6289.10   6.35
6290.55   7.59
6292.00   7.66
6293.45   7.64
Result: 7.66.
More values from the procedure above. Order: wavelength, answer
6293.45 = 7.64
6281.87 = 5.93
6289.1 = 6.35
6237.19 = 7.5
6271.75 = 7.5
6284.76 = 6.91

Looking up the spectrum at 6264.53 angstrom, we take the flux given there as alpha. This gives 7.65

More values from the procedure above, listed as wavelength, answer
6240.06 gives 8.03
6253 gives 8.65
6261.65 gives 7.76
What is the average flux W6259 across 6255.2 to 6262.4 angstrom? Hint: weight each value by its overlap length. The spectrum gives 7.95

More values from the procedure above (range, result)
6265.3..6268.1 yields 6.95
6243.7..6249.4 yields 7.99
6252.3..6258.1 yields 8.27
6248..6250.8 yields 8.45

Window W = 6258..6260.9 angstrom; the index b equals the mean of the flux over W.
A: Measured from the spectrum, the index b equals 7.87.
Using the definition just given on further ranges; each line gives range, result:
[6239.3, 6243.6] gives 7.72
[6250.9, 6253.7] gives 8.38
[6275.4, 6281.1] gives 7.03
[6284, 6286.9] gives 6.88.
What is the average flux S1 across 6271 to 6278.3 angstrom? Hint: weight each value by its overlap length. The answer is 7.14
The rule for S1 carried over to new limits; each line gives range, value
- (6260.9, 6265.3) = 7.67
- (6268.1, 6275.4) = 7.47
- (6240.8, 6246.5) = 7.71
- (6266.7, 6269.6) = 7.26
